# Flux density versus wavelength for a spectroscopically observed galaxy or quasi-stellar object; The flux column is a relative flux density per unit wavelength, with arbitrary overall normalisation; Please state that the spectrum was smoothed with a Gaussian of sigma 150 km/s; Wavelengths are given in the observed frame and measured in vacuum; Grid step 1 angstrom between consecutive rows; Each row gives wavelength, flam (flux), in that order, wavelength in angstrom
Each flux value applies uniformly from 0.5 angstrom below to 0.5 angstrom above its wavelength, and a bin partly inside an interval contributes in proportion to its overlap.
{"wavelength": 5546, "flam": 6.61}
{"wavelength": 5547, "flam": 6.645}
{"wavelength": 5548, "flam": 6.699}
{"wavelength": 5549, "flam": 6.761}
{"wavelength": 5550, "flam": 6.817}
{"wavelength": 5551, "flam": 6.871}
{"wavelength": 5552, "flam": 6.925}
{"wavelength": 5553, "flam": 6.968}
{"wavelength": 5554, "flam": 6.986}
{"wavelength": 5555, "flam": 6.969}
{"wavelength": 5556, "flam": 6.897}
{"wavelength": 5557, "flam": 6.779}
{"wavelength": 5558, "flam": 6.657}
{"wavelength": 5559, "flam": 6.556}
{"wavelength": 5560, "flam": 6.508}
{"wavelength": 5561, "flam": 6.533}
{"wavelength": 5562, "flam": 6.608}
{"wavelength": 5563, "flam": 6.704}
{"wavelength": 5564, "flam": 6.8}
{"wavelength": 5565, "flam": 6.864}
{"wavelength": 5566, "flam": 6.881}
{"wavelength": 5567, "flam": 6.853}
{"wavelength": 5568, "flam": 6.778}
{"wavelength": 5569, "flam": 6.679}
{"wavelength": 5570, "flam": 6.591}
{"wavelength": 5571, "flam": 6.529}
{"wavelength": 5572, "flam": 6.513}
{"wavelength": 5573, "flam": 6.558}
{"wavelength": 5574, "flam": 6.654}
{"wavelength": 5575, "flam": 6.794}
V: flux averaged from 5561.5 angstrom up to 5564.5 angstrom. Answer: 6.7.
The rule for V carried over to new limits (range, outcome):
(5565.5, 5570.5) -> 6.76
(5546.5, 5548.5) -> 6.67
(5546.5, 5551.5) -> 6.76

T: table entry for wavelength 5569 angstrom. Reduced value 6.679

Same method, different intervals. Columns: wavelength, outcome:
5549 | 6.761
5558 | 6.657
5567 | 6.853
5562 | 6.608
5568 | 6.778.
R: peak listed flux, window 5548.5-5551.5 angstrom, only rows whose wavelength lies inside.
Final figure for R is 6.871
